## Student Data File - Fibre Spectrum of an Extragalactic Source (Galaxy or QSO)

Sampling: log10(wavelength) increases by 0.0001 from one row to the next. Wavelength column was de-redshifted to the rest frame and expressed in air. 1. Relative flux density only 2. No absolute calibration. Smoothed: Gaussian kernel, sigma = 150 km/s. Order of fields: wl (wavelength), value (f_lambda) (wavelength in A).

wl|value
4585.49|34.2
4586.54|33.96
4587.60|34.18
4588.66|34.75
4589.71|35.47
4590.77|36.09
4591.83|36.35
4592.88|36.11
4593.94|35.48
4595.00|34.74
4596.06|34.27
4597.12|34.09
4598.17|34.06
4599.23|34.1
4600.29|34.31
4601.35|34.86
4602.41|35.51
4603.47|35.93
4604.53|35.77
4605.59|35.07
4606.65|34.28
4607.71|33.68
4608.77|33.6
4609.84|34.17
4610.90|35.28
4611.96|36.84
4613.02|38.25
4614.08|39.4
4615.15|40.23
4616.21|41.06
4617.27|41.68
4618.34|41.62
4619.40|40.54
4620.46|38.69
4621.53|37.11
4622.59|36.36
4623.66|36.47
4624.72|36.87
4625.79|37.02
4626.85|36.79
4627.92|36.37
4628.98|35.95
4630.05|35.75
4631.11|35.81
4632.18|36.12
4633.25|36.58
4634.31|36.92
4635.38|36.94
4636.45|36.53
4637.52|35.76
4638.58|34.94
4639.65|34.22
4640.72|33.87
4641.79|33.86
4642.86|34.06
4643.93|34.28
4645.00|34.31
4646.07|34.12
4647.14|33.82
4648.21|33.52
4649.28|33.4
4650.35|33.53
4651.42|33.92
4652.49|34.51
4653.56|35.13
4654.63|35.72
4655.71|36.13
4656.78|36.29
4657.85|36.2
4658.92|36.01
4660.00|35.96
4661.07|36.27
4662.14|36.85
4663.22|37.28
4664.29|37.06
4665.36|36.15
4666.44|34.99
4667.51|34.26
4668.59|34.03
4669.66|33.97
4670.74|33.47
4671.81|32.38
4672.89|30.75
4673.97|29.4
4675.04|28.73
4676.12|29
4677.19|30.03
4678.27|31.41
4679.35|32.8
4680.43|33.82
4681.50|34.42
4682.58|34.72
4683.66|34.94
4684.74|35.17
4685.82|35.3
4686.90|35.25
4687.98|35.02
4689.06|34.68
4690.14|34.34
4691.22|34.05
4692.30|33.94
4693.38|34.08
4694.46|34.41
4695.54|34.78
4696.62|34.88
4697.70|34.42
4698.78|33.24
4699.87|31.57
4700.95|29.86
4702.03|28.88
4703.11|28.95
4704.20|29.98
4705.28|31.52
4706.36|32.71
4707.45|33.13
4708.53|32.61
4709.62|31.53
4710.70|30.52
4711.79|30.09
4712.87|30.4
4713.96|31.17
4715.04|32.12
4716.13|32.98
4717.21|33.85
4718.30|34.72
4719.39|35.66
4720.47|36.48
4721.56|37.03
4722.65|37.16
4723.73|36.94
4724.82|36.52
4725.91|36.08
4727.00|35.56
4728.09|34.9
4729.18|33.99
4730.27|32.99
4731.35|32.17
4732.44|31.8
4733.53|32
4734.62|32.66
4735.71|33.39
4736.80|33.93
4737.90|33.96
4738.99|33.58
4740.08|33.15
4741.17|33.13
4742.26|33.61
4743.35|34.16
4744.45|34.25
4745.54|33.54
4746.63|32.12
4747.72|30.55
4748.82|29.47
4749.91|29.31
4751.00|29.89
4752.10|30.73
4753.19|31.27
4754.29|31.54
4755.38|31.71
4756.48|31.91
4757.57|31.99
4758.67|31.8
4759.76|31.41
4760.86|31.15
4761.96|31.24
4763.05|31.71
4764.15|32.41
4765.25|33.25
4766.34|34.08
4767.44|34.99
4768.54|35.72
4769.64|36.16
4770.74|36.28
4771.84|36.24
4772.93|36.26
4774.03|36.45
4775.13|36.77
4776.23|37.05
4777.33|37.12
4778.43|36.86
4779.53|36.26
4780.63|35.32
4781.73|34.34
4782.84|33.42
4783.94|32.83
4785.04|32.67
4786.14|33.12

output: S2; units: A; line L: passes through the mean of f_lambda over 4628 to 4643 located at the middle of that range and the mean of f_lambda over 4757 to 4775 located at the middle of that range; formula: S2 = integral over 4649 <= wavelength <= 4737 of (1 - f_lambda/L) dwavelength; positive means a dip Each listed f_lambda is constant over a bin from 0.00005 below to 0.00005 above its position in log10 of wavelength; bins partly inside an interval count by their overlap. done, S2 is 2.9 A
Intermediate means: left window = 35.6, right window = 33.9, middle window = 33.7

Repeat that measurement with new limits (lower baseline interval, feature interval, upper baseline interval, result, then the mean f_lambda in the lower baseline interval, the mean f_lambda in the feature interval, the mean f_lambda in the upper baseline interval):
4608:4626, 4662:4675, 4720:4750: 0.8 A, 37.9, 33.9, 33.8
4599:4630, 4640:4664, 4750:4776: 0.6 A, 36.8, 35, 33.2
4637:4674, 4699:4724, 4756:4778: 1.4 A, 34.7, 32.6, 34.2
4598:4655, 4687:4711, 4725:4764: 0.8 A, 35.9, 32.8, 32.5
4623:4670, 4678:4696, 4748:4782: 0.2 A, 35.4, 34.3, 33.5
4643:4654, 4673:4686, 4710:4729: 0.7 A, 34.1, 32.3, 34.2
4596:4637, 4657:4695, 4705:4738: 0.9 A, 36.6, 34.1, 33.6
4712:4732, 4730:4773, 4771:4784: 3.0 A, 34.4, 32.8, 35.9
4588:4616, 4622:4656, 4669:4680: -2.0 A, 35.5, 35.3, 31.3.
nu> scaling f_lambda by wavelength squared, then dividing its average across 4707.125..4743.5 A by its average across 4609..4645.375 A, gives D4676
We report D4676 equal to 0.95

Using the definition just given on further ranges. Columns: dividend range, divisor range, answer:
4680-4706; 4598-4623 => 0.94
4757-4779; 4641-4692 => 1.05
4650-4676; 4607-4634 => 0.94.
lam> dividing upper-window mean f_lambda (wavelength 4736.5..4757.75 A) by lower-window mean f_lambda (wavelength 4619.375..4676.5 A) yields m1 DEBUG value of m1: 0.92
